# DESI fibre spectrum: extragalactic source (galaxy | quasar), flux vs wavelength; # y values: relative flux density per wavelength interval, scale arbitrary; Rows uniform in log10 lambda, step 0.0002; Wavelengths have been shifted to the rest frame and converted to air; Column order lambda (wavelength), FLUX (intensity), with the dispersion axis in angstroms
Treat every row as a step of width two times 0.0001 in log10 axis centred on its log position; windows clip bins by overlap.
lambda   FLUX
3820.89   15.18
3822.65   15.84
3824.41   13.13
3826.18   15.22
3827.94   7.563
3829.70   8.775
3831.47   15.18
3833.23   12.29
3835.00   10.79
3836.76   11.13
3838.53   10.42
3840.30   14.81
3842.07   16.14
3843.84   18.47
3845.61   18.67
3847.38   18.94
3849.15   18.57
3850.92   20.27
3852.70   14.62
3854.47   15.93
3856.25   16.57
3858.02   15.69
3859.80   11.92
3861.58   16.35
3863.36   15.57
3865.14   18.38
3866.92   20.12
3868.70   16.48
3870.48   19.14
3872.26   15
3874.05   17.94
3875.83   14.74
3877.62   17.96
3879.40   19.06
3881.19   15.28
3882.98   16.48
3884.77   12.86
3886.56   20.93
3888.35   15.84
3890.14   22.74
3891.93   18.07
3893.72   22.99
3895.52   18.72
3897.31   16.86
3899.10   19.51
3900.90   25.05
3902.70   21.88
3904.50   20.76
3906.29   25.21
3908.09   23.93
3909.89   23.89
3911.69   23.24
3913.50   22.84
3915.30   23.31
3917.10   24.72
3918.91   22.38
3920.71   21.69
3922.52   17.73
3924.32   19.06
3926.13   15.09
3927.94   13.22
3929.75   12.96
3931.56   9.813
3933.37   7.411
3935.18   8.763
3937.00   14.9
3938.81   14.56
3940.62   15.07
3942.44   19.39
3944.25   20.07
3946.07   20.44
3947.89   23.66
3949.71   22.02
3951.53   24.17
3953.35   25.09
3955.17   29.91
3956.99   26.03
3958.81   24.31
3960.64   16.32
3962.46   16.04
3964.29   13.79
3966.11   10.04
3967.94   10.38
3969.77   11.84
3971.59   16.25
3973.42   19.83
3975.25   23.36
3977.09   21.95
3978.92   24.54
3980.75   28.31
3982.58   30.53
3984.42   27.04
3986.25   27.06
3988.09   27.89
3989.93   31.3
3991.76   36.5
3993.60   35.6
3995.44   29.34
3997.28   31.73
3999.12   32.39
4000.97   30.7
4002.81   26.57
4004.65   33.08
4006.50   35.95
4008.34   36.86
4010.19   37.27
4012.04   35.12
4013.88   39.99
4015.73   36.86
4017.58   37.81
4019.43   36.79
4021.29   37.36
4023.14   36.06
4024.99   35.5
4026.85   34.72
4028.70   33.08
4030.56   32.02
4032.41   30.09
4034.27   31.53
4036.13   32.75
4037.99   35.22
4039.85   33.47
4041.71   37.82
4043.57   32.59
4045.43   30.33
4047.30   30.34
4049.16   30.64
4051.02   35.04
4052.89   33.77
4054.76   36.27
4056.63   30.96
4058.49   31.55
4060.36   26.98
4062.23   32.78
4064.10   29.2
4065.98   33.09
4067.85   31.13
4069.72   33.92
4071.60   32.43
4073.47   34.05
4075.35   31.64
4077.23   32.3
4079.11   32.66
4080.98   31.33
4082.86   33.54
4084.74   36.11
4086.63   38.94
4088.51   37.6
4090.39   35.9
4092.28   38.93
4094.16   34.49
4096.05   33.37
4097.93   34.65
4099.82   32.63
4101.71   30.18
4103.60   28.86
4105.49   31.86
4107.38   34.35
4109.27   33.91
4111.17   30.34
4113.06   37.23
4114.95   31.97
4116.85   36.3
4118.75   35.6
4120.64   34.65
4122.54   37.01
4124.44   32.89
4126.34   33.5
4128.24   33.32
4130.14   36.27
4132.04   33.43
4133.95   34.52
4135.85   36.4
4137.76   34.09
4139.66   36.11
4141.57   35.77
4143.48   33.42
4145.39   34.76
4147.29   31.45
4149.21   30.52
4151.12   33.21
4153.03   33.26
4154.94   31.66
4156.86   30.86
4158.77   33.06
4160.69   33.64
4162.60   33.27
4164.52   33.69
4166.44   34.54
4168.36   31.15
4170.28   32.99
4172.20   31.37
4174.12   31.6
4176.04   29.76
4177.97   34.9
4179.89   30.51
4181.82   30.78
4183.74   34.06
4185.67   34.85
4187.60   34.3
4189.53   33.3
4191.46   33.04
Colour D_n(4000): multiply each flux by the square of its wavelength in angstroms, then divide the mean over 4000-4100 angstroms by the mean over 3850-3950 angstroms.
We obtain 2.01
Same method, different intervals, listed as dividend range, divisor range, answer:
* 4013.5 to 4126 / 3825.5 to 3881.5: 2.41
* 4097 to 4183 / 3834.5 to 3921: 2.05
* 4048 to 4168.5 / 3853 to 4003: 1.79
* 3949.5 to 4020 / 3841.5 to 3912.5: 1.55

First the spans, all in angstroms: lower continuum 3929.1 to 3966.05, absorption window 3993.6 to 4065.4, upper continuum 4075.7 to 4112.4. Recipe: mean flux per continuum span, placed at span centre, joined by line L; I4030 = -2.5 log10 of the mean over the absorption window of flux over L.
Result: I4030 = -0.25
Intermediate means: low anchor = 18.1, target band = 33.5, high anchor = 33.8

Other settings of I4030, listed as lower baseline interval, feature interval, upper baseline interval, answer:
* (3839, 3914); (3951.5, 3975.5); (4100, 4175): 0.237 mag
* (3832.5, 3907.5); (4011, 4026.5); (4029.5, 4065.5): -0.228 mag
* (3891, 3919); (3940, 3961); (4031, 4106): 0.123 mag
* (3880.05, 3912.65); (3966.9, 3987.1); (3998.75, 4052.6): 0.309 mag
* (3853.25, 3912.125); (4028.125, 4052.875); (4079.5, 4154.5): -0.129 mag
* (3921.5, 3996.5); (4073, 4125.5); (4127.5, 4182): -0.154 mag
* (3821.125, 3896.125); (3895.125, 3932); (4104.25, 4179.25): -0.047 mag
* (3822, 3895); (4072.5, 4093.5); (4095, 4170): -0.148 mag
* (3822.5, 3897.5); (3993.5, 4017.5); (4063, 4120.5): -0.246 mag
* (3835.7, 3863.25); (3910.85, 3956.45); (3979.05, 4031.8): 0.310 mag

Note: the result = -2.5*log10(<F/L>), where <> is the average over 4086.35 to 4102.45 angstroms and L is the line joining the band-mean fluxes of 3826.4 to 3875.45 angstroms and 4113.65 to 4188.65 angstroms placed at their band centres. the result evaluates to -0.17 mag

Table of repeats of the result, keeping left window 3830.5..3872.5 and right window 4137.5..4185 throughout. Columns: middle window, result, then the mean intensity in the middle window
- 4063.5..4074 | -0.17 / 32.3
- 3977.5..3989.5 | -0.19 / 27.5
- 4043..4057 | -0.21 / 32.5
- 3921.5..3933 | 0.36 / 14.4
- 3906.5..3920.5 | -0.21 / 23.5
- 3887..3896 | -0.10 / 19.8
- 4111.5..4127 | -0.14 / 34.7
